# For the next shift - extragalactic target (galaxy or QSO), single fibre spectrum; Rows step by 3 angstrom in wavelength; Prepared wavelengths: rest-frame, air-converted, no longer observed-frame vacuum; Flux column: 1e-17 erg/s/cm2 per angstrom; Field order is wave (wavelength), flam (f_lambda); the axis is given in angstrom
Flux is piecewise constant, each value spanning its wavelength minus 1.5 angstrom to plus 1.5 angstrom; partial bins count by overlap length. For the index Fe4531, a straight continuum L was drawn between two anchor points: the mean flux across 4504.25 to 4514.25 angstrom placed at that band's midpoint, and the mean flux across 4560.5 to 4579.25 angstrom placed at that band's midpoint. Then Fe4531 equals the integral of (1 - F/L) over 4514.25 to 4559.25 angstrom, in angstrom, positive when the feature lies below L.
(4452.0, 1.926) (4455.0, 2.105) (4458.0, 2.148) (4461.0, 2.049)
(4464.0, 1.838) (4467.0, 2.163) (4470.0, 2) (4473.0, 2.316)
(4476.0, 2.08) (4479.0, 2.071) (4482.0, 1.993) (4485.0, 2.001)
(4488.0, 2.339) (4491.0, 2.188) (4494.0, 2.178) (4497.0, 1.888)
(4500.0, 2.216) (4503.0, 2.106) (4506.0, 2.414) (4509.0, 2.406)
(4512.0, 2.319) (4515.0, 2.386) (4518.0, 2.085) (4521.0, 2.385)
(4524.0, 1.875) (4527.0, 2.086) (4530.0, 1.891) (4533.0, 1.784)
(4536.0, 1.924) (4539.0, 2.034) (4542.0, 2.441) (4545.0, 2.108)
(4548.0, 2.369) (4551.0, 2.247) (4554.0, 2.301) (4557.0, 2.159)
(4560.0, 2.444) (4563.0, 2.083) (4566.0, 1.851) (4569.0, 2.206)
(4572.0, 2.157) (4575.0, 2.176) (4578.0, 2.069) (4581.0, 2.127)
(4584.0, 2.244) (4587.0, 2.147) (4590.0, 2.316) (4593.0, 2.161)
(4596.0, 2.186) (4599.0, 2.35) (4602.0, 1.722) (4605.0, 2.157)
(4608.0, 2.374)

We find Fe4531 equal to 2.23 angstrom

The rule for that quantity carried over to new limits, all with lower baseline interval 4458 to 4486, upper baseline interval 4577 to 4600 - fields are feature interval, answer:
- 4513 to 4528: -0.4 angstrom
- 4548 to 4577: -0.3 angstrom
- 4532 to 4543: 0.5 angstrom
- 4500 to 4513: -1.2 angstrom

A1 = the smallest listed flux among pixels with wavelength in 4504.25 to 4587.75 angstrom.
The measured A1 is 1.784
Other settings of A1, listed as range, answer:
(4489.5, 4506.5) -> 1.888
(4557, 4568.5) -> 1.851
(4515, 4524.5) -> 1.875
